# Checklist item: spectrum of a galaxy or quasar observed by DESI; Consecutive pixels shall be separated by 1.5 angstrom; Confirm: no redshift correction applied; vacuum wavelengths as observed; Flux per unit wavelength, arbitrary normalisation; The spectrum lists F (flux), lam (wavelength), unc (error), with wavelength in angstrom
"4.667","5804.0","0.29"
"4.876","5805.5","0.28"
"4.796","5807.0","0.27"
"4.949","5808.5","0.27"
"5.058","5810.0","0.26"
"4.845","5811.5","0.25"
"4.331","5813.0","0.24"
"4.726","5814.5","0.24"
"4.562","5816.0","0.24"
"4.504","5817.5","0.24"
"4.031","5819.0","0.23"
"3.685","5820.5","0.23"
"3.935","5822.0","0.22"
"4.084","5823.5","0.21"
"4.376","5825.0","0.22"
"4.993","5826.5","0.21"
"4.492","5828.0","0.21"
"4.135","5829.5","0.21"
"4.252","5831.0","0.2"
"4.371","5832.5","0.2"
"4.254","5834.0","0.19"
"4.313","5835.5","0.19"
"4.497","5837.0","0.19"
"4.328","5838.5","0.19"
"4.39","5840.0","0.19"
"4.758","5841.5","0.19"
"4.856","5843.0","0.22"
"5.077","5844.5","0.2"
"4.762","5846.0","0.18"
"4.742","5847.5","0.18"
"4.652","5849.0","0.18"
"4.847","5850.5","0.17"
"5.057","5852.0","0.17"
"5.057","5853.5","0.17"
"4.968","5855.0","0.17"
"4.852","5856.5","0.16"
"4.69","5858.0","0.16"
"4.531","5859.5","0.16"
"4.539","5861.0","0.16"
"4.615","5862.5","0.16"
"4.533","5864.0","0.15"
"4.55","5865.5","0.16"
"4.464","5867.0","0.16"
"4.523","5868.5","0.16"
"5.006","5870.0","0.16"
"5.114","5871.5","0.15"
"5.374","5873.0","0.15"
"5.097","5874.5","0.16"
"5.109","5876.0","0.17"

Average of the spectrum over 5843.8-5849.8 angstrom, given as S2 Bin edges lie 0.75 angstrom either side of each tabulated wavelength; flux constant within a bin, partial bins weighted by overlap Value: 4.81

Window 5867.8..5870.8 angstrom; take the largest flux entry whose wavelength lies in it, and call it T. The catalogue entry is 5.006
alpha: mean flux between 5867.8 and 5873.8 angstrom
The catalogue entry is 5.01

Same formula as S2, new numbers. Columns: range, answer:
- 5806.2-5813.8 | 4.8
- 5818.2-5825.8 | 4.03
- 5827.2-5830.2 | 4.33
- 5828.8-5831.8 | 4.2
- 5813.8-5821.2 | 4.3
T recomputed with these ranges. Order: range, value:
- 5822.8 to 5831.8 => 4.993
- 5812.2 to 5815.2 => 4.726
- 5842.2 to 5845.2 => 5.077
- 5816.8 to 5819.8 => 4.504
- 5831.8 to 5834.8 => 4.371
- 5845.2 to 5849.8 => 4.762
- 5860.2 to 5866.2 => 4.615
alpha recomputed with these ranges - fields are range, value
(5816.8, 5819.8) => 4.25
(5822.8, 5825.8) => 4.25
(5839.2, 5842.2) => 4.57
